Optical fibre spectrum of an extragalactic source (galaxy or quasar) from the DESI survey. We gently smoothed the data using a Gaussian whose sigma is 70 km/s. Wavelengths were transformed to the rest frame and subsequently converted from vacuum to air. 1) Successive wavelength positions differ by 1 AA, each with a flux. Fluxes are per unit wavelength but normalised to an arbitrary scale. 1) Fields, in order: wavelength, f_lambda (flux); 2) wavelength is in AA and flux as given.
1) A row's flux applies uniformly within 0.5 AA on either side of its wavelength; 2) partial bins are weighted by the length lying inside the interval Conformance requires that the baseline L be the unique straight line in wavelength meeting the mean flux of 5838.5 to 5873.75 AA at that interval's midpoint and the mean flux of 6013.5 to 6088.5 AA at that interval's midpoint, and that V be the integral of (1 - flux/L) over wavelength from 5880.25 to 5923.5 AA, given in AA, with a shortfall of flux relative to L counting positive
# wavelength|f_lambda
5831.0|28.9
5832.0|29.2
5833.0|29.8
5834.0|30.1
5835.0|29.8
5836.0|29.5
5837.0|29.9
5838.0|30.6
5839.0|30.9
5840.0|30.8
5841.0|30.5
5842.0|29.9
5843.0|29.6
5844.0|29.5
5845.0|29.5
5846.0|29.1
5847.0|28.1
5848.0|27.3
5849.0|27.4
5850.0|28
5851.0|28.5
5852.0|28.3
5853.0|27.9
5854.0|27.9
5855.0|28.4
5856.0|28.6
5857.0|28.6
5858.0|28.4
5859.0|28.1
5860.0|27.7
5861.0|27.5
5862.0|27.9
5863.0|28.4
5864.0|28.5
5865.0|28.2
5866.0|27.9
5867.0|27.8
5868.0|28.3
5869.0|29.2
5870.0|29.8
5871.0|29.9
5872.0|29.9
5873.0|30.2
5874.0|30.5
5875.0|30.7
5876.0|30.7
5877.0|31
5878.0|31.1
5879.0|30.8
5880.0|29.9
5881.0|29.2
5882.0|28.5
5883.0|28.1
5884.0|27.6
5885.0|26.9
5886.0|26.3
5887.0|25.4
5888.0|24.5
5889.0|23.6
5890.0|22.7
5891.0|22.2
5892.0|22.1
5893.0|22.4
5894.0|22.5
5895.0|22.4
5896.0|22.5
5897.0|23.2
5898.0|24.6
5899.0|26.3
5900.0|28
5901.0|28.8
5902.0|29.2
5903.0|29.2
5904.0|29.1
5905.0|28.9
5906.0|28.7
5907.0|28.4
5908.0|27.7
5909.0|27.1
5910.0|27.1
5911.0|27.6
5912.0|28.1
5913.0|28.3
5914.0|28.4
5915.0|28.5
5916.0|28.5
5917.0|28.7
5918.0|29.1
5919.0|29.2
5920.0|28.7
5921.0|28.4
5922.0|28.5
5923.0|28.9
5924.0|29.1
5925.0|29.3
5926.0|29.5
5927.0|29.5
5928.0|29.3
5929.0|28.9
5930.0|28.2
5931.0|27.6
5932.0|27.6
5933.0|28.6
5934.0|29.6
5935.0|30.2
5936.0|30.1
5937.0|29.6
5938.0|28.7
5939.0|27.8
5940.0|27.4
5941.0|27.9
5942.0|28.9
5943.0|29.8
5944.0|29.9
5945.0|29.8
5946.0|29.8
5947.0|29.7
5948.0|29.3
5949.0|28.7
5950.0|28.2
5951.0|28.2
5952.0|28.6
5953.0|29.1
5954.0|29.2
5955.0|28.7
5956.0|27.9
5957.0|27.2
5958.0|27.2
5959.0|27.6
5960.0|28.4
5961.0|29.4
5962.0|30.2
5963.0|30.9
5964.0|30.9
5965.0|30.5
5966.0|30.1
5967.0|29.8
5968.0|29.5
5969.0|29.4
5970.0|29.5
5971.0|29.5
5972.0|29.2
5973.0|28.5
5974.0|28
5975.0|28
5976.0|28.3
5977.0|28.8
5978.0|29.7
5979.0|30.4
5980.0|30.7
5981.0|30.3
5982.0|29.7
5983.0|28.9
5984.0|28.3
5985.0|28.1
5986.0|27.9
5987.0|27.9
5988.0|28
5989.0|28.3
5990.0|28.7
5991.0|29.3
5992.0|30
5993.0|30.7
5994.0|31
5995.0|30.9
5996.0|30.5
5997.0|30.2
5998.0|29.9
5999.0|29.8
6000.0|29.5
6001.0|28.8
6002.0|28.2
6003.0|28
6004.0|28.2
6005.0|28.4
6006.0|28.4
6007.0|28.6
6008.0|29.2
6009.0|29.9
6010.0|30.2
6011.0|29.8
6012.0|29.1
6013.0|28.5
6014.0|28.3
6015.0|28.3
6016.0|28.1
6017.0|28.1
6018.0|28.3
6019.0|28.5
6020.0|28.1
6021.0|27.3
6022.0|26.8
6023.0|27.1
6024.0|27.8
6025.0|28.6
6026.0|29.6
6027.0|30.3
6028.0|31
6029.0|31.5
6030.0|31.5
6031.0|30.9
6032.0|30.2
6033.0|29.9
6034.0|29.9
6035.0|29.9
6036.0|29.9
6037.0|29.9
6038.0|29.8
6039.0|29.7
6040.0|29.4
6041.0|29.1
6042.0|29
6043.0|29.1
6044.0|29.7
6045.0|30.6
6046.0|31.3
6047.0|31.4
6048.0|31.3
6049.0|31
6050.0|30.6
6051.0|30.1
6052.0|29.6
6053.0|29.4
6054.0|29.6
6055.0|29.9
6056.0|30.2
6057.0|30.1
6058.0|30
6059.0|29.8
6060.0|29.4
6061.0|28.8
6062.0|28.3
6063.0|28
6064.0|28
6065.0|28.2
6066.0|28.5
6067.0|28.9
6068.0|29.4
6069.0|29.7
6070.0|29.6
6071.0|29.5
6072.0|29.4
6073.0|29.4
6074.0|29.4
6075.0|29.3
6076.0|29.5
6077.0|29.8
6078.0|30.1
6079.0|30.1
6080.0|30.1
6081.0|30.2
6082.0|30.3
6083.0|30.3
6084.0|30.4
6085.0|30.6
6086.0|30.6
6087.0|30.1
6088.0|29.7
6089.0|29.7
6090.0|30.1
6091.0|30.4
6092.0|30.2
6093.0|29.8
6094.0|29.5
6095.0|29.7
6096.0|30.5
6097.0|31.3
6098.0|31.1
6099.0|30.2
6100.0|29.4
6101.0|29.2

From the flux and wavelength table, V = 3.13 AA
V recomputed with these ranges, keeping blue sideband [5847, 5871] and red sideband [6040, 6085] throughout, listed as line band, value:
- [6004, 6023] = 0.5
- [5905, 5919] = 0.2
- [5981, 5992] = 0.2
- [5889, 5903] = 2.0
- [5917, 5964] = -0.1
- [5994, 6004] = -0.1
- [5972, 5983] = -0.1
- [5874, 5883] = -0.6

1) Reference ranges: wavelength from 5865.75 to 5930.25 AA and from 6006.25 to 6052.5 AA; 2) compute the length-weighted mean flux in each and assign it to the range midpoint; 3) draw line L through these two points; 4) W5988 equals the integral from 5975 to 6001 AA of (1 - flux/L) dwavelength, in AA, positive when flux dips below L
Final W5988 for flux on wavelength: -0.4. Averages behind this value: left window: 27.8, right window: 29.5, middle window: 29.4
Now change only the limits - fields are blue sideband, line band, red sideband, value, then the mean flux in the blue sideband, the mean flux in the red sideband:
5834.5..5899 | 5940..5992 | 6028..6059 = 0.2 AA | 27.9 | 30.2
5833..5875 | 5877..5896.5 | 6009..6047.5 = 2.1 AA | 29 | 29.4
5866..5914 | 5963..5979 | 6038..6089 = -0.5 AA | 27.4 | 29.7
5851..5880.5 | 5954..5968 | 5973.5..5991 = -0.1 AA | 29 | 28.8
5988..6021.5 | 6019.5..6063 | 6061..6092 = -0.5 AA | 29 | 29.6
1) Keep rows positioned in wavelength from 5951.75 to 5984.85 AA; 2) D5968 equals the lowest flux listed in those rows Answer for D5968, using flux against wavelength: 27.2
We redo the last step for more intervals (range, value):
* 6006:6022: 26.8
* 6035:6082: 28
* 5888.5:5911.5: 22.1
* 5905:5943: 27.1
